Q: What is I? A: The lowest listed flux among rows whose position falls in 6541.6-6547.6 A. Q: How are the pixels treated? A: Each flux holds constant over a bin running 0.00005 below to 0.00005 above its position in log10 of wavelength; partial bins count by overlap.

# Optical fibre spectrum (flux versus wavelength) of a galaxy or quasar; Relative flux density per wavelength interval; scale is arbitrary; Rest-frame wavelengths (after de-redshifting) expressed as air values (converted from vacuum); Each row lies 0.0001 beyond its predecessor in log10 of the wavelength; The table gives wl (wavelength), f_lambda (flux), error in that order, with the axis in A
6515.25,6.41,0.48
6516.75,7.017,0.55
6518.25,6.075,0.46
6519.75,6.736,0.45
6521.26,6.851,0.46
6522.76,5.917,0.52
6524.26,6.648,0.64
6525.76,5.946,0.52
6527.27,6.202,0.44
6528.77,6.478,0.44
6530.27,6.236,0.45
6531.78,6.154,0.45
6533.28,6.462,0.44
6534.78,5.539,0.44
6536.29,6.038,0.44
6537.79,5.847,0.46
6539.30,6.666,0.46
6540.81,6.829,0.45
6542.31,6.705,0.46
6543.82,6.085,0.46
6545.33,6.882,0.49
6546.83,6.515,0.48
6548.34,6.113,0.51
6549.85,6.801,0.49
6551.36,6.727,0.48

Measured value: 6.085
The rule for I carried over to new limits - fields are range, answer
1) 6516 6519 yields 6.075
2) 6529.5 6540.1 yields 5.539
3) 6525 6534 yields 5.946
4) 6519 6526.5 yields 5.917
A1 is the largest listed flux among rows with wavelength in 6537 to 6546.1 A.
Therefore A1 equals 6.882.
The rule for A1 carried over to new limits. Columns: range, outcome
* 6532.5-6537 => 6.462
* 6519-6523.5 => 6.851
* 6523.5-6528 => 6.648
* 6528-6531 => 6.478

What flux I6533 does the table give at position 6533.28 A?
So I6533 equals 6.462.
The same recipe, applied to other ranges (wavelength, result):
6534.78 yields 5.539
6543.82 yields 6.085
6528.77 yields 6.478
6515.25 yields 6.41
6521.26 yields 6.851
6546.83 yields 6.515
